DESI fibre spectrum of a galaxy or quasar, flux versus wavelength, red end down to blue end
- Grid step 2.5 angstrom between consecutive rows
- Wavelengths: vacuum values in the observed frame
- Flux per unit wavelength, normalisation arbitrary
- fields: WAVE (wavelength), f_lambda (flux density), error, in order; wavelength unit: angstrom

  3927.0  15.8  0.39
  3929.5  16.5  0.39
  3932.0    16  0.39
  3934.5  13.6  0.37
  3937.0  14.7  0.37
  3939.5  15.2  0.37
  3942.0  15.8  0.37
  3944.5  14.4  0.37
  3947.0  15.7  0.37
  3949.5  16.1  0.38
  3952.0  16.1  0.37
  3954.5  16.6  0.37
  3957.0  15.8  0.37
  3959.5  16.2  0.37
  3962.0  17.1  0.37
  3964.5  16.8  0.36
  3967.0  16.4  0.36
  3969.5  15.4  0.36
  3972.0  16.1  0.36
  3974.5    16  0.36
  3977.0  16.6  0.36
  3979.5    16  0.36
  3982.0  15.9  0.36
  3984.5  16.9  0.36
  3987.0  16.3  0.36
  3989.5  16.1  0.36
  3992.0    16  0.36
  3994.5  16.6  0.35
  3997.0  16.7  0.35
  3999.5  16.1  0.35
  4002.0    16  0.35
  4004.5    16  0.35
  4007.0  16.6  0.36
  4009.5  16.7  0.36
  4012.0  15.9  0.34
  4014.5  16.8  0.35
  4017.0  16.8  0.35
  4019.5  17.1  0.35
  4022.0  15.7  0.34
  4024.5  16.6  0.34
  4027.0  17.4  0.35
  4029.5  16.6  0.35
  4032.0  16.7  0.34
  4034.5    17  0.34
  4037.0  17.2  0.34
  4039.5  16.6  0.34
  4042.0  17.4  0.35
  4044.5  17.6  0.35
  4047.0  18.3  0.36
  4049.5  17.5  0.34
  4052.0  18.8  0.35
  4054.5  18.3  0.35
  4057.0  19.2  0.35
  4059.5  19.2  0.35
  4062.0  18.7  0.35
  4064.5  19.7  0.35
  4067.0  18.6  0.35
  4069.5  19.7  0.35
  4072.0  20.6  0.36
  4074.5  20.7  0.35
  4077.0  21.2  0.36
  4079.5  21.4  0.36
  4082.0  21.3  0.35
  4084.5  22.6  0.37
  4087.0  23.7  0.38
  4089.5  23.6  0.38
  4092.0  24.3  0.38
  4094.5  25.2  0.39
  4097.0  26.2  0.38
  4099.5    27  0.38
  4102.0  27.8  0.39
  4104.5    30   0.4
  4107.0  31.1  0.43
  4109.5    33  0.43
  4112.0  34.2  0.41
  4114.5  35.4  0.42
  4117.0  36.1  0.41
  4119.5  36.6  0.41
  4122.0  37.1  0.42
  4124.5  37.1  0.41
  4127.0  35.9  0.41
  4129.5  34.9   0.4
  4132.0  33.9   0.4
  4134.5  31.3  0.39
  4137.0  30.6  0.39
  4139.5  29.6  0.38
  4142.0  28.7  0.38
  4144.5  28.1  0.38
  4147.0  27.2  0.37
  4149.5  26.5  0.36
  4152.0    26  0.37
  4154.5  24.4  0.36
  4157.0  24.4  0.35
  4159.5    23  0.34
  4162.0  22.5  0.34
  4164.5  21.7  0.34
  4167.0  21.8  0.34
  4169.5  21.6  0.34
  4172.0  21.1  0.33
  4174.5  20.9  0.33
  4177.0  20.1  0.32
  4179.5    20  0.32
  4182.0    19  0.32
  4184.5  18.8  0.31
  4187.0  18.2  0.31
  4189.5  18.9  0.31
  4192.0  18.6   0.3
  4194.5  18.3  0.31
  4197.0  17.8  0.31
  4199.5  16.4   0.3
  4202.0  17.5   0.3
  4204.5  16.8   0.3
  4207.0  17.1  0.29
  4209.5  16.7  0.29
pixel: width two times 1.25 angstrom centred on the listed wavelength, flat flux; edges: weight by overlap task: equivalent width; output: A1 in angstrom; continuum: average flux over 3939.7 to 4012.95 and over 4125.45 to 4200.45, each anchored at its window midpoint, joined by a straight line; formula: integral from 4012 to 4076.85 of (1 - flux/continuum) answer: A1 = 3.76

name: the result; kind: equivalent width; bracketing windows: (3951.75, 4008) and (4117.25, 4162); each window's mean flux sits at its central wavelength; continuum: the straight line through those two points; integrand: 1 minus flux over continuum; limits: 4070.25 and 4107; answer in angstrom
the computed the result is 2.4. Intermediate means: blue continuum 16.3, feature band 24.2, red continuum 30.2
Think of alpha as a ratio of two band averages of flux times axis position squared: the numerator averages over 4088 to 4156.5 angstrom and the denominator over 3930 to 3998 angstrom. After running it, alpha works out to 2.05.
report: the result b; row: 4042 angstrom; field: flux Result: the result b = 17.4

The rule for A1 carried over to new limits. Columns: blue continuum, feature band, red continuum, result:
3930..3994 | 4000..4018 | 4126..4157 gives 2.9 angstrom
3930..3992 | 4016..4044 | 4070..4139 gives 6.7 angstrom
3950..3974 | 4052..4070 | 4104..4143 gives 5.3 angstrom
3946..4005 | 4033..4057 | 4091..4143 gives 6.2 angstrom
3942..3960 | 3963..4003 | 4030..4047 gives 0.1 angstrom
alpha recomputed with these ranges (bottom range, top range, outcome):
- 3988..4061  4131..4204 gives 1.44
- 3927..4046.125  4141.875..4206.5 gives 1.43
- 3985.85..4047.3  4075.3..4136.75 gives 1.86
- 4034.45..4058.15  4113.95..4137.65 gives 2.04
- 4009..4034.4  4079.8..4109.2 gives 1.61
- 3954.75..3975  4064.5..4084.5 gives 1.34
